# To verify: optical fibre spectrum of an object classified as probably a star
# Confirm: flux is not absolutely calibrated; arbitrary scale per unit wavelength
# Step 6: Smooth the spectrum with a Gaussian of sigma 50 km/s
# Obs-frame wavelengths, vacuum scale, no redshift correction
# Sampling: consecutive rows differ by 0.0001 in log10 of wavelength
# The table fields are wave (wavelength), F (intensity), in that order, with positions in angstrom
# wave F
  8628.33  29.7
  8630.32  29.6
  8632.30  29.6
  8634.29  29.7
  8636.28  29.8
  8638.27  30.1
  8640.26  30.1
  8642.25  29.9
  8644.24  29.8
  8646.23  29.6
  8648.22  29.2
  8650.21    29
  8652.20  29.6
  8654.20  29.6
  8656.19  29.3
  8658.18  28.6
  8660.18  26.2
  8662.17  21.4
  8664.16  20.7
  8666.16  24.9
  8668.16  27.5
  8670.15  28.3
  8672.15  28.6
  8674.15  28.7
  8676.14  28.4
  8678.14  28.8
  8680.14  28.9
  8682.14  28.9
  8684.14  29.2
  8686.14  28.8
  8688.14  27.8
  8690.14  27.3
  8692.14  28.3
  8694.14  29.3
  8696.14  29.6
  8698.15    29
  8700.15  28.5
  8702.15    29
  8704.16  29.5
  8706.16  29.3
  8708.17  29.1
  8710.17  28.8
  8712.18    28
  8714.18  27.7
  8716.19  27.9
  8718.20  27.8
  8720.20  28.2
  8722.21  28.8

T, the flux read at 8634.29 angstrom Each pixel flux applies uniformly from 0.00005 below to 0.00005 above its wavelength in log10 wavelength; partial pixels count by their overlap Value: 29.7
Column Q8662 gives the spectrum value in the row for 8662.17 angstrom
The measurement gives 21.4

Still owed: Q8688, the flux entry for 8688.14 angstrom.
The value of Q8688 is 27.8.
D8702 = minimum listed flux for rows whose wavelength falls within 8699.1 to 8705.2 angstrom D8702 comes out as 28.5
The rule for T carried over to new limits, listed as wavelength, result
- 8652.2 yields 29.6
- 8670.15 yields 28.3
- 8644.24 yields 29.8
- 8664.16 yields 20.7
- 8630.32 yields 29.6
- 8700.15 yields 28.5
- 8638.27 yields 30.1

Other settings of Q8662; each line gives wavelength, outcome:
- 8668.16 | 27.5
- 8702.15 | 29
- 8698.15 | 29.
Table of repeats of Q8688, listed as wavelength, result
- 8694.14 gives 29.3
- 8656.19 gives 29.3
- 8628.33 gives 29.7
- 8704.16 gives 29.5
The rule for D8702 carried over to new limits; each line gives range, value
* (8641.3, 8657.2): 29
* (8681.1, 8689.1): 27.8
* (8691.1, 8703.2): 28.3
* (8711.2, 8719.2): 27.7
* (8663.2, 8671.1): 20.7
